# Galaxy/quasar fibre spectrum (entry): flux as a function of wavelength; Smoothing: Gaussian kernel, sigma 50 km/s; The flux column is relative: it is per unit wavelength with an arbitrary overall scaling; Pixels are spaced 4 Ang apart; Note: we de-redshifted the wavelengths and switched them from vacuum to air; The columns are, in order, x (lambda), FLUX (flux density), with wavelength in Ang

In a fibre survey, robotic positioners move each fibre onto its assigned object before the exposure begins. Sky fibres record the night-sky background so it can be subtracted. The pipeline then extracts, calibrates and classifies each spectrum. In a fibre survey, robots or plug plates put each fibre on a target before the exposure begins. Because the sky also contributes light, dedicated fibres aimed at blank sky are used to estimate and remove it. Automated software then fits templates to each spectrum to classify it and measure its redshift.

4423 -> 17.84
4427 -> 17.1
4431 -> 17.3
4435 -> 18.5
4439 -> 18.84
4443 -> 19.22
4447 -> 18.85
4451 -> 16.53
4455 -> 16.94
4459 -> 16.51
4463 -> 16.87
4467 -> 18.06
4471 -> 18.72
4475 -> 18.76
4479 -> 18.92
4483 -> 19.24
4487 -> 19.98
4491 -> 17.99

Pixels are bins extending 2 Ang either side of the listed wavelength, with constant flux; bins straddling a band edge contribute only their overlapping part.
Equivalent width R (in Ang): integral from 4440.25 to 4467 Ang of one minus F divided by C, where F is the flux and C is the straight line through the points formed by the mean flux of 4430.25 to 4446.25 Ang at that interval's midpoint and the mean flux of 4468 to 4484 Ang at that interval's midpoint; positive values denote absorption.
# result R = 1.6 Ang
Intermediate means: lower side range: 18.6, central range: 17.6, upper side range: 18.8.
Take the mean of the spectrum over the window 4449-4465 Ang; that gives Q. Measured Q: 16.7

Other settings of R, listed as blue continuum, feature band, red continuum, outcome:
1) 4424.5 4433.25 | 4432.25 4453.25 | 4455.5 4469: -1.37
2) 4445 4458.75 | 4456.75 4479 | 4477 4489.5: 0.58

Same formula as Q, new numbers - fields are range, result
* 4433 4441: 18.7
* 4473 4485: 19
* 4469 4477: 18.7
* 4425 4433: 17.2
